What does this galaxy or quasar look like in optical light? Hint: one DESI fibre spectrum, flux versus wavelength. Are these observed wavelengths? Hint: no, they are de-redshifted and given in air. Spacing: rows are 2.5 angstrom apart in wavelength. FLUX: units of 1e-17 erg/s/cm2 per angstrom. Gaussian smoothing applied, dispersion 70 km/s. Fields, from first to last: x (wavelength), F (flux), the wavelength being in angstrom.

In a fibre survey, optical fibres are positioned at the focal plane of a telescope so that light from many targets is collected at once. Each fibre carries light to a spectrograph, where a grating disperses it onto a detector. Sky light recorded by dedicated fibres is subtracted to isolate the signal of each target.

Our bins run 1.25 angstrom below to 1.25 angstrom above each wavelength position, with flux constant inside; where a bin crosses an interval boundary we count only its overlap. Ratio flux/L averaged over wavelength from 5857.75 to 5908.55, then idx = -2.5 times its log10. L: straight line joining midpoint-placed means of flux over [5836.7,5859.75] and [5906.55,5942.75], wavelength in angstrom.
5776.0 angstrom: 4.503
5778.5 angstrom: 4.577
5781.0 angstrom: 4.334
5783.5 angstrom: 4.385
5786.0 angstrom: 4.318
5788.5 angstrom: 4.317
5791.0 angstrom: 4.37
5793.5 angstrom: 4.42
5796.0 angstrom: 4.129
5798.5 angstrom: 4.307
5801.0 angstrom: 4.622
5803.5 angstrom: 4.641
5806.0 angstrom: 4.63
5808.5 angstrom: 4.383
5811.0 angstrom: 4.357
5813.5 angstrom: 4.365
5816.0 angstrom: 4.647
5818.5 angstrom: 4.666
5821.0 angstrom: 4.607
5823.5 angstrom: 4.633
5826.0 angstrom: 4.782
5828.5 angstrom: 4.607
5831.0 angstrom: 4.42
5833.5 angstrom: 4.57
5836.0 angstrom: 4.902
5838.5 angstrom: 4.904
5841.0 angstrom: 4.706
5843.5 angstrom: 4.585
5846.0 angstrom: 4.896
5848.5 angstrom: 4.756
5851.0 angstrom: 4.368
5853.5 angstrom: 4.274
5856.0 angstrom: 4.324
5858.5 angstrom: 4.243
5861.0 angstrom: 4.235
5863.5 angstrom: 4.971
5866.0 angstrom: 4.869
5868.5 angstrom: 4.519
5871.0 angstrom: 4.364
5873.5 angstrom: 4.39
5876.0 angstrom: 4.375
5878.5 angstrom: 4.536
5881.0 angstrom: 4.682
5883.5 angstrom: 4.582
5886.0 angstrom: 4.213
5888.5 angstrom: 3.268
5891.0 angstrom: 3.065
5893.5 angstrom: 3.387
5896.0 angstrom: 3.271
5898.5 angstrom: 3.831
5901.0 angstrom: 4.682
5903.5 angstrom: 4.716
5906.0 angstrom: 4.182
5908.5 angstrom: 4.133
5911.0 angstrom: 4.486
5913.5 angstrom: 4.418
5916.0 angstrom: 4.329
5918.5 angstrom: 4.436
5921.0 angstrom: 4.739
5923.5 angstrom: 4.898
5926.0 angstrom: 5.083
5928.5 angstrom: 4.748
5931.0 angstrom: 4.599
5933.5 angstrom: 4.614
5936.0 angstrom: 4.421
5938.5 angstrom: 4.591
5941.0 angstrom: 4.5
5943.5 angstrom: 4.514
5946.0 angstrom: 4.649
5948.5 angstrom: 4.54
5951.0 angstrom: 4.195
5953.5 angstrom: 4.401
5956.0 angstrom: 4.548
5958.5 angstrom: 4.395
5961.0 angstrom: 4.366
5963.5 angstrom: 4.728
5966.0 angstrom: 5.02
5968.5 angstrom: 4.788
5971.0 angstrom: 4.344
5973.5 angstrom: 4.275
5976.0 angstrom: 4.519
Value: 0.09 mag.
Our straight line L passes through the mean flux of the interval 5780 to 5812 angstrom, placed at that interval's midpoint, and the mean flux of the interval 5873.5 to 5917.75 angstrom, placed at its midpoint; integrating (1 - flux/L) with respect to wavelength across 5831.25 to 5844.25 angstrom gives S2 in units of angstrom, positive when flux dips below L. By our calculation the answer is -1.28 angstrom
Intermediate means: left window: 4.4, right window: 4.14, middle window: 4.71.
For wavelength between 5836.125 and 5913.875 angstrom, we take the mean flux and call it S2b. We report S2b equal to 4.34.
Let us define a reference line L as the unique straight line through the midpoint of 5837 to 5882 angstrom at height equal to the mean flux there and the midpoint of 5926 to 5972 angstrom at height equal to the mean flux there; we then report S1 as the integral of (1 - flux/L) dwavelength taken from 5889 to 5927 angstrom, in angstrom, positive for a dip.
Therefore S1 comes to 2.9 angstrom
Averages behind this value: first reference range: 4.56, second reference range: 4.57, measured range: 4.22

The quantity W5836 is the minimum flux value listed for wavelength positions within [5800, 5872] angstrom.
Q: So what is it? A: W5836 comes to 4.235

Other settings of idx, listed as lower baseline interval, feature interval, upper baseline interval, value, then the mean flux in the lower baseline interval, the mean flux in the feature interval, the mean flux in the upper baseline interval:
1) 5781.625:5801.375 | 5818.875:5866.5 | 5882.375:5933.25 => -0.074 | 4.35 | 4.61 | 4.26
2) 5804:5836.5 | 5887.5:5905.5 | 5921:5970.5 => 0.215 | 4.58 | 3.77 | 4.61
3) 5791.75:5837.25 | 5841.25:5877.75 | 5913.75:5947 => 0.012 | 4.54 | 4.52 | 4.62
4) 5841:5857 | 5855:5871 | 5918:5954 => 0.010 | 4.55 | 4.52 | 4.6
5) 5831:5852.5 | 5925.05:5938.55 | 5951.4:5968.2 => -0.018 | 4.69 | 4.67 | 4.57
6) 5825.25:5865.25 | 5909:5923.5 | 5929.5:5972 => 0.015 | 4.6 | 4.5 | 4.54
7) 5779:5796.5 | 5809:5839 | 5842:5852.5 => -0.019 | 4.34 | 4.61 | 4.64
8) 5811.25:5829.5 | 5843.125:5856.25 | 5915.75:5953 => 0.013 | 4.6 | 4.55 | 4.59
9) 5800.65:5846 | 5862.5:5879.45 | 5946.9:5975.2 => 0.003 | 4.62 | 4.57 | 4.51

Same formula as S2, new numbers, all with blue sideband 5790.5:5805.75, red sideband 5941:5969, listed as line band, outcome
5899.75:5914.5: 0.3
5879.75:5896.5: 2.6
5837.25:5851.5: -0.8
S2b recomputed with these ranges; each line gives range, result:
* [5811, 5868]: 4.6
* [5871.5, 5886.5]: 4.47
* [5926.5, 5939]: 4.62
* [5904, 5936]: 4.55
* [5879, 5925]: 4.19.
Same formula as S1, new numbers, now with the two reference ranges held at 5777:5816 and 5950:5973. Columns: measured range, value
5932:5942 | -0.1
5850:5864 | 0.3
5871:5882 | 0.0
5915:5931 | -0.7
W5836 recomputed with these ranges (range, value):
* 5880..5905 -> 3.065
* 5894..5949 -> 3.271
